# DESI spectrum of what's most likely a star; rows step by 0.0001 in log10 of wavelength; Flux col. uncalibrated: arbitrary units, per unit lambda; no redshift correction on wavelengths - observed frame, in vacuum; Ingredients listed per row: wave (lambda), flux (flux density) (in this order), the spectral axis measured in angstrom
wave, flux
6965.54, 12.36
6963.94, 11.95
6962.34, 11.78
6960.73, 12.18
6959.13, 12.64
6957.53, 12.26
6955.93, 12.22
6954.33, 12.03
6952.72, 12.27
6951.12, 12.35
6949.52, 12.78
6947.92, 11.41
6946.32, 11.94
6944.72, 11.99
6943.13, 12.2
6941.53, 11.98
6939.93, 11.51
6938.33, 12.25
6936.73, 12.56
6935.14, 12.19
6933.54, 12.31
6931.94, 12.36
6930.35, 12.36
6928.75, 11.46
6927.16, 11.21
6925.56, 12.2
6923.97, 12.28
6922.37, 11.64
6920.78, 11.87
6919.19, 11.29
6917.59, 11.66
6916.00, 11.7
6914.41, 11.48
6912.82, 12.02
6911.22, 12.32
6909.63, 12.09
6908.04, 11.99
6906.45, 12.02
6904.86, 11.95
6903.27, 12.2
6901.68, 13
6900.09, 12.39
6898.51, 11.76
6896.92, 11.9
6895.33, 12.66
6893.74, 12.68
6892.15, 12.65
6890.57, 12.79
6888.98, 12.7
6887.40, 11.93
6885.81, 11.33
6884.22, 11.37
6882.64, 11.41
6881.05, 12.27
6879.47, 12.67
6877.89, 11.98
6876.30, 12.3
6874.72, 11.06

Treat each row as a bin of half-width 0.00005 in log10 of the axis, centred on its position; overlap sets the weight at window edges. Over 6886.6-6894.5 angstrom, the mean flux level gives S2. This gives 12.6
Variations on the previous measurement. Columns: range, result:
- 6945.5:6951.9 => 12.1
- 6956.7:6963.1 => 12.2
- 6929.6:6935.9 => 12.3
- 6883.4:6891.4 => 12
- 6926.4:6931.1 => 11.7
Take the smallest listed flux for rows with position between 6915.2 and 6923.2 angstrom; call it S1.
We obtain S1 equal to 11.29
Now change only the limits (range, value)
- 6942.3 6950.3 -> 11.41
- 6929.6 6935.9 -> 12.19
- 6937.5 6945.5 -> 11.51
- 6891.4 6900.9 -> 11.76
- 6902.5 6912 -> 11.95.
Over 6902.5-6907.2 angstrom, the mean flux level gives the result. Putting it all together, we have 12.1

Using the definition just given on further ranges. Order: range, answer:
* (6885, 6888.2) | 11.6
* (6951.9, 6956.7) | 12.2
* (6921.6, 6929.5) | 11.8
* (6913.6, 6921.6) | 11.6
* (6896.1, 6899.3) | 11.8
